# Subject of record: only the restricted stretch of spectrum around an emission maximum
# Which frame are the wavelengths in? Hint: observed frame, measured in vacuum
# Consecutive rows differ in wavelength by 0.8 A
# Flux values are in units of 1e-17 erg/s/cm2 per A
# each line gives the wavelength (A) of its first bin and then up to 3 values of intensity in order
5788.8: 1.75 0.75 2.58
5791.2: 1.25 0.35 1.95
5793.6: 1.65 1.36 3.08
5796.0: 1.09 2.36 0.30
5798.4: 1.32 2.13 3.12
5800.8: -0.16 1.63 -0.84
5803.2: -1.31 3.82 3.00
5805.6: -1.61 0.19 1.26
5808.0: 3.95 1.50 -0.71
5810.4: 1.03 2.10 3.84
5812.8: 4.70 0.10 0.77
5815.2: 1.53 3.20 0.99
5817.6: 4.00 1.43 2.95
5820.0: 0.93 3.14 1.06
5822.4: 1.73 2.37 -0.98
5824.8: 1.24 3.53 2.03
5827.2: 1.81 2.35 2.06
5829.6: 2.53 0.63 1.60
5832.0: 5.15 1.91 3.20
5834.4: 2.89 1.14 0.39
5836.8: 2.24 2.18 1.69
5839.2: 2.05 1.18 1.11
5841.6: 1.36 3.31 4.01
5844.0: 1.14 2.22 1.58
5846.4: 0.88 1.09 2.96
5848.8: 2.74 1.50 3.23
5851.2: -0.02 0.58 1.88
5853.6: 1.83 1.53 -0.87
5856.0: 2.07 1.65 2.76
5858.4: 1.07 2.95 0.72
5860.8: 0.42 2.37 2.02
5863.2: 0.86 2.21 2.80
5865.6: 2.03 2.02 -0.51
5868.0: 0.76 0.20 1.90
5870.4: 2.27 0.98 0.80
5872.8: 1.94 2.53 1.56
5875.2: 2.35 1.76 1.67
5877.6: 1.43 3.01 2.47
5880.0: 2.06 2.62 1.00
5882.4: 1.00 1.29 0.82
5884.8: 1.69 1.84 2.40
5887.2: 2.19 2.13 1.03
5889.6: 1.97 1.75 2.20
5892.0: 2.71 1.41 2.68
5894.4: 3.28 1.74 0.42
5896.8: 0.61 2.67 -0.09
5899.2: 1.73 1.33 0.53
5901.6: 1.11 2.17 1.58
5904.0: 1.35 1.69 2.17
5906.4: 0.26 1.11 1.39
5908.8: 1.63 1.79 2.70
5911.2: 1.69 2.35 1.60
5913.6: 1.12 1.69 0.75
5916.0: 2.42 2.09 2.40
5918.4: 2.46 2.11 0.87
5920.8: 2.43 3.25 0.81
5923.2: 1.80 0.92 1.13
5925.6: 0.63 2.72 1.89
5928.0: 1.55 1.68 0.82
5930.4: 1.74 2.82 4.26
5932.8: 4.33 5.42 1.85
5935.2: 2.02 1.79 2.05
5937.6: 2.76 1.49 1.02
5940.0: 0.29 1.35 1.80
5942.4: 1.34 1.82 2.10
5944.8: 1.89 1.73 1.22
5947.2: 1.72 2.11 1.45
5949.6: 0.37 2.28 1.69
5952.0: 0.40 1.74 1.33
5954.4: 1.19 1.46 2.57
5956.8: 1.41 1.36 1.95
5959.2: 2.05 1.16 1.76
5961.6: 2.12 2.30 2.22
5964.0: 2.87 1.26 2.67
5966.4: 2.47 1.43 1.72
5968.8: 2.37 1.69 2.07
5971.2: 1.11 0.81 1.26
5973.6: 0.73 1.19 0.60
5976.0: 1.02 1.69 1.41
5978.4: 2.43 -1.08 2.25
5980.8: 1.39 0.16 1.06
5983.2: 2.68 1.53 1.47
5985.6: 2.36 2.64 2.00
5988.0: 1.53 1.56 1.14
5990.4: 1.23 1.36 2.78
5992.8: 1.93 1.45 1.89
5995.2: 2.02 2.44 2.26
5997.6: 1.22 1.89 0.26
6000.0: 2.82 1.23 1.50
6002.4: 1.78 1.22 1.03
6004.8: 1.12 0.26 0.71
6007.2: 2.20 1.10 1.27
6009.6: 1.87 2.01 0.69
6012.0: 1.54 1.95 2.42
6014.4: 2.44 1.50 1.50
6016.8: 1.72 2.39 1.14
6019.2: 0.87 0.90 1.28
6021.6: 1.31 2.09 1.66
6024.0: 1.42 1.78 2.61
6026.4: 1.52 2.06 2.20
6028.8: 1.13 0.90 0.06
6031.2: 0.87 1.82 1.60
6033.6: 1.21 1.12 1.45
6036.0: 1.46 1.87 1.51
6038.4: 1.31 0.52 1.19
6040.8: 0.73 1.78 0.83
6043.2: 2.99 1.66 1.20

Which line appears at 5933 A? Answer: [O III]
